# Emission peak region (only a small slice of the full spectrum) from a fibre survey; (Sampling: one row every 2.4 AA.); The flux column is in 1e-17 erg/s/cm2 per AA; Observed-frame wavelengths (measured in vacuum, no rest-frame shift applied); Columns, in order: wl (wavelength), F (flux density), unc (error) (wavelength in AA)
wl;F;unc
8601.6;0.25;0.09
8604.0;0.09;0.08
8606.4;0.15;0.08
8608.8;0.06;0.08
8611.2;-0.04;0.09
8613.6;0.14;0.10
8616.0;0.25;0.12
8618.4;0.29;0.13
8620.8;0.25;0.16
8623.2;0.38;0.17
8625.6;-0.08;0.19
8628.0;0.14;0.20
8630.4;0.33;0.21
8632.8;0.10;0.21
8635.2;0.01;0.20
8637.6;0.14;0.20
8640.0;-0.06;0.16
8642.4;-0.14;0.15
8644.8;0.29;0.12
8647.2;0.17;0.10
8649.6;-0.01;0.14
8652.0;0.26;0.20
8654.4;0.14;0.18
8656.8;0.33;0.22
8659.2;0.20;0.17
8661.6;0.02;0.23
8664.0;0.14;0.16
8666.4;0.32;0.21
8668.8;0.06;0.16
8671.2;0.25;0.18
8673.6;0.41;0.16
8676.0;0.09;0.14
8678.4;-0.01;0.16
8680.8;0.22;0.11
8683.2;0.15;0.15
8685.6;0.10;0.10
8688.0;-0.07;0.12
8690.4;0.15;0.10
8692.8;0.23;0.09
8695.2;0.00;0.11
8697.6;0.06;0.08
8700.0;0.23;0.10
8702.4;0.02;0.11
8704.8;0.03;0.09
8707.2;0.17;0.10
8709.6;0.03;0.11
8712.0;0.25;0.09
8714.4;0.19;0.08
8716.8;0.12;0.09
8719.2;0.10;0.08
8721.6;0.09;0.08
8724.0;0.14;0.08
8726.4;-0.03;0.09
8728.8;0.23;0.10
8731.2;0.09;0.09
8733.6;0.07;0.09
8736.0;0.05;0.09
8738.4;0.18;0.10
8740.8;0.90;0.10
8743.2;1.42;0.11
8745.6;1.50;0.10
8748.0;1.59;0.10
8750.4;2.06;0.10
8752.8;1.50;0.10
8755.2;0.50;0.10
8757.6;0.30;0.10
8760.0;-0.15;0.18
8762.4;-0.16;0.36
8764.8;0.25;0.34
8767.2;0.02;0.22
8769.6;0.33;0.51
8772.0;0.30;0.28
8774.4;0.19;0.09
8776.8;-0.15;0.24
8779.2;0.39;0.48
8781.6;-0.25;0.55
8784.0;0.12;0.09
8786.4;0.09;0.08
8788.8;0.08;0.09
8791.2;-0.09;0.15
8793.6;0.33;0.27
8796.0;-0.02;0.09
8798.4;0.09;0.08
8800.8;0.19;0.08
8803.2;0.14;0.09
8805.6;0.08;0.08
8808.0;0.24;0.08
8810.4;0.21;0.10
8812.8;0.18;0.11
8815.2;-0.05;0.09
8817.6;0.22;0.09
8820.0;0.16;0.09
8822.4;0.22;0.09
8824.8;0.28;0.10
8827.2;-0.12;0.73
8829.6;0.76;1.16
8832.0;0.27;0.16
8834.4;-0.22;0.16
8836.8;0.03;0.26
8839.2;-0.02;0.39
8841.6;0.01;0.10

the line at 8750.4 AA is [O II] 3727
